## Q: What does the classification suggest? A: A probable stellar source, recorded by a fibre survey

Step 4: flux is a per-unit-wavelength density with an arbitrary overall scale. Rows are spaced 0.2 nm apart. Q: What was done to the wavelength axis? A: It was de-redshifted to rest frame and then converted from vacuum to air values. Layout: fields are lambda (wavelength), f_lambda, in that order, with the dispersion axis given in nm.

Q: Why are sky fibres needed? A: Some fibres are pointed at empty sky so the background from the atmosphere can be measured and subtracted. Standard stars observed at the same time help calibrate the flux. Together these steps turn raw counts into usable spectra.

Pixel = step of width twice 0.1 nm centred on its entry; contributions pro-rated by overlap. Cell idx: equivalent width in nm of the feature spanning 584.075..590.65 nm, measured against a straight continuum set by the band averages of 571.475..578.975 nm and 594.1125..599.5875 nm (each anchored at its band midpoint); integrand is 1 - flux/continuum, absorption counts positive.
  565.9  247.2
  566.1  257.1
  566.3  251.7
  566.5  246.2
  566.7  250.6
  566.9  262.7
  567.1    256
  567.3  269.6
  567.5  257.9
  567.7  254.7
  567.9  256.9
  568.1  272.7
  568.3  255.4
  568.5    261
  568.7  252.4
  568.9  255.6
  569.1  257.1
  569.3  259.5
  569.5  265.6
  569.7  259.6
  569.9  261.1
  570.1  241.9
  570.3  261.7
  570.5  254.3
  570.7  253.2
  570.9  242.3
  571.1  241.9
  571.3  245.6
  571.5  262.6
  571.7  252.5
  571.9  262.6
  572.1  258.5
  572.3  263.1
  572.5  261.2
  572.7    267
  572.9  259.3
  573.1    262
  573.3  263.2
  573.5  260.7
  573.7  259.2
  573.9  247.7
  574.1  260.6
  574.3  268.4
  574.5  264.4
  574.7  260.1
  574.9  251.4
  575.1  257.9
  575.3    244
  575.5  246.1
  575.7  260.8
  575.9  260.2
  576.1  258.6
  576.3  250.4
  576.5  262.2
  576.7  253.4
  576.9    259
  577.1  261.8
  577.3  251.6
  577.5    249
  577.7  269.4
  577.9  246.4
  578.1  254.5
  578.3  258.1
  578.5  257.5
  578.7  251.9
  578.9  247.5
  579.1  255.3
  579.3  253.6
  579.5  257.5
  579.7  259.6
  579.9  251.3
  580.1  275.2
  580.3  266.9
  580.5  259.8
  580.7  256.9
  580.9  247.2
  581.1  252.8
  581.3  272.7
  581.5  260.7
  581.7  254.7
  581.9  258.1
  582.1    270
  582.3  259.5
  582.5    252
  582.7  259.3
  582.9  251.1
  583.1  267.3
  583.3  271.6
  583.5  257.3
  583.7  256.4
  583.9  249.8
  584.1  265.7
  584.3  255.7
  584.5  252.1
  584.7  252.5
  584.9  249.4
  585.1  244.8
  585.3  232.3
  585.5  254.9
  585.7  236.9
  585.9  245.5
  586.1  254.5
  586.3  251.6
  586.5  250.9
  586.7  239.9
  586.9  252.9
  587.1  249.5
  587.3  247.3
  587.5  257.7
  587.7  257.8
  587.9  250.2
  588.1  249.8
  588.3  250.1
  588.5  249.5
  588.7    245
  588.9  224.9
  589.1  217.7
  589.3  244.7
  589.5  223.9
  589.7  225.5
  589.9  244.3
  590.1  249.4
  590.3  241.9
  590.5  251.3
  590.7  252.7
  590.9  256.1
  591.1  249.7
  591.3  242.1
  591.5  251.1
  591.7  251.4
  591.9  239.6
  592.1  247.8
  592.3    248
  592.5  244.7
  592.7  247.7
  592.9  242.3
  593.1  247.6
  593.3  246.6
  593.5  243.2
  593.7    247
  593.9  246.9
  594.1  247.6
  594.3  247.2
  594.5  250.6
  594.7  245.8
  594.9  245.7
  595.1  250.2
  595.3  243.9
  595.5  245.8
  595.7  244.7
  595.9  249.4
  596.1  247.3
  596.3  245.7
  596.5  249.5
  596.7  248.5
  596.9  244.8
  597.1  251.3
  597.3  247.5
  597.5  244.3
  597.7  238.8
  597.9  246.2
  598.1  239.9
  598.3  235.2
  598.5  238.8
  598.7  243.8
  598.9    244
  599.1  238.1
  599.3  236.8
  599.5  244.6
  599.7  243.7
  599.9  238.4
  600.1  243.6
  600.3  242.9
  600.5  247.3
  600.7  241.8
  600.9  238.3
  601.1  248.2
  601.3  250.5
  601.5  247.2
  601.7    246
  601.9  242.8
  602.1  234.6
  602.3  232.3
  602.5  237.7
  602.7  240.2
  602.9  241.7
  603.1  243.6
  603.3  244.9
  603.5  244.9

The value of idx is 0.12 nm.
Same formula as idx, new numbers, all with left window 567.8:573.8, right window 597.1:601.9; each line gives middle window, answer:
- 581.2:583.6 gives -0.09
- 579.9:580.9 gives -0.03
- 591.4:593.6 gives 0.00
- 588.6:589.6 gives 0.07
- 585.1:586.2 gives 0.02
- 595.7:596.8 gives -0.01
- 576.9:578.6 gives -0.01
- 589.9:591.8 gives -0.01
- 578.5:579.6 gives 0.00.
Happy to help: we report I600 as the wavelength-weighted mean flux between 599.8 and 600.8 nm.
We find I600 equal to 243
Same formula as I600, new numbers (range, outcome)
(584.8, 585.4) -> 242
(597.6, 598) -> 242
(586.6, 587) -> 246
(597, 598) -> 246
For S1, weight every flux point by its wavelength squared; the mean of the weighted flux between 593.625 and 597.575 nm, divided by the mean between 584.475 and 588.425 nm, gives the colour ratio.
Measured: 1.0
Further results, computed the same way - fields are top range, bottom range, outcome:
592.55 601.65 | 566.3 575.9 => 1.04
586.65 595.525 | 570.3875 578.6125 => 1.01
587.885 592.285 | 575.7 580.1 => 0.99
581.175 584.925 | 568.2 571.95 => 1.06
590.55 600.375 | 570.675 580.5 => 1.02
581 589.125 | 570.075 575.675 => 1.03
